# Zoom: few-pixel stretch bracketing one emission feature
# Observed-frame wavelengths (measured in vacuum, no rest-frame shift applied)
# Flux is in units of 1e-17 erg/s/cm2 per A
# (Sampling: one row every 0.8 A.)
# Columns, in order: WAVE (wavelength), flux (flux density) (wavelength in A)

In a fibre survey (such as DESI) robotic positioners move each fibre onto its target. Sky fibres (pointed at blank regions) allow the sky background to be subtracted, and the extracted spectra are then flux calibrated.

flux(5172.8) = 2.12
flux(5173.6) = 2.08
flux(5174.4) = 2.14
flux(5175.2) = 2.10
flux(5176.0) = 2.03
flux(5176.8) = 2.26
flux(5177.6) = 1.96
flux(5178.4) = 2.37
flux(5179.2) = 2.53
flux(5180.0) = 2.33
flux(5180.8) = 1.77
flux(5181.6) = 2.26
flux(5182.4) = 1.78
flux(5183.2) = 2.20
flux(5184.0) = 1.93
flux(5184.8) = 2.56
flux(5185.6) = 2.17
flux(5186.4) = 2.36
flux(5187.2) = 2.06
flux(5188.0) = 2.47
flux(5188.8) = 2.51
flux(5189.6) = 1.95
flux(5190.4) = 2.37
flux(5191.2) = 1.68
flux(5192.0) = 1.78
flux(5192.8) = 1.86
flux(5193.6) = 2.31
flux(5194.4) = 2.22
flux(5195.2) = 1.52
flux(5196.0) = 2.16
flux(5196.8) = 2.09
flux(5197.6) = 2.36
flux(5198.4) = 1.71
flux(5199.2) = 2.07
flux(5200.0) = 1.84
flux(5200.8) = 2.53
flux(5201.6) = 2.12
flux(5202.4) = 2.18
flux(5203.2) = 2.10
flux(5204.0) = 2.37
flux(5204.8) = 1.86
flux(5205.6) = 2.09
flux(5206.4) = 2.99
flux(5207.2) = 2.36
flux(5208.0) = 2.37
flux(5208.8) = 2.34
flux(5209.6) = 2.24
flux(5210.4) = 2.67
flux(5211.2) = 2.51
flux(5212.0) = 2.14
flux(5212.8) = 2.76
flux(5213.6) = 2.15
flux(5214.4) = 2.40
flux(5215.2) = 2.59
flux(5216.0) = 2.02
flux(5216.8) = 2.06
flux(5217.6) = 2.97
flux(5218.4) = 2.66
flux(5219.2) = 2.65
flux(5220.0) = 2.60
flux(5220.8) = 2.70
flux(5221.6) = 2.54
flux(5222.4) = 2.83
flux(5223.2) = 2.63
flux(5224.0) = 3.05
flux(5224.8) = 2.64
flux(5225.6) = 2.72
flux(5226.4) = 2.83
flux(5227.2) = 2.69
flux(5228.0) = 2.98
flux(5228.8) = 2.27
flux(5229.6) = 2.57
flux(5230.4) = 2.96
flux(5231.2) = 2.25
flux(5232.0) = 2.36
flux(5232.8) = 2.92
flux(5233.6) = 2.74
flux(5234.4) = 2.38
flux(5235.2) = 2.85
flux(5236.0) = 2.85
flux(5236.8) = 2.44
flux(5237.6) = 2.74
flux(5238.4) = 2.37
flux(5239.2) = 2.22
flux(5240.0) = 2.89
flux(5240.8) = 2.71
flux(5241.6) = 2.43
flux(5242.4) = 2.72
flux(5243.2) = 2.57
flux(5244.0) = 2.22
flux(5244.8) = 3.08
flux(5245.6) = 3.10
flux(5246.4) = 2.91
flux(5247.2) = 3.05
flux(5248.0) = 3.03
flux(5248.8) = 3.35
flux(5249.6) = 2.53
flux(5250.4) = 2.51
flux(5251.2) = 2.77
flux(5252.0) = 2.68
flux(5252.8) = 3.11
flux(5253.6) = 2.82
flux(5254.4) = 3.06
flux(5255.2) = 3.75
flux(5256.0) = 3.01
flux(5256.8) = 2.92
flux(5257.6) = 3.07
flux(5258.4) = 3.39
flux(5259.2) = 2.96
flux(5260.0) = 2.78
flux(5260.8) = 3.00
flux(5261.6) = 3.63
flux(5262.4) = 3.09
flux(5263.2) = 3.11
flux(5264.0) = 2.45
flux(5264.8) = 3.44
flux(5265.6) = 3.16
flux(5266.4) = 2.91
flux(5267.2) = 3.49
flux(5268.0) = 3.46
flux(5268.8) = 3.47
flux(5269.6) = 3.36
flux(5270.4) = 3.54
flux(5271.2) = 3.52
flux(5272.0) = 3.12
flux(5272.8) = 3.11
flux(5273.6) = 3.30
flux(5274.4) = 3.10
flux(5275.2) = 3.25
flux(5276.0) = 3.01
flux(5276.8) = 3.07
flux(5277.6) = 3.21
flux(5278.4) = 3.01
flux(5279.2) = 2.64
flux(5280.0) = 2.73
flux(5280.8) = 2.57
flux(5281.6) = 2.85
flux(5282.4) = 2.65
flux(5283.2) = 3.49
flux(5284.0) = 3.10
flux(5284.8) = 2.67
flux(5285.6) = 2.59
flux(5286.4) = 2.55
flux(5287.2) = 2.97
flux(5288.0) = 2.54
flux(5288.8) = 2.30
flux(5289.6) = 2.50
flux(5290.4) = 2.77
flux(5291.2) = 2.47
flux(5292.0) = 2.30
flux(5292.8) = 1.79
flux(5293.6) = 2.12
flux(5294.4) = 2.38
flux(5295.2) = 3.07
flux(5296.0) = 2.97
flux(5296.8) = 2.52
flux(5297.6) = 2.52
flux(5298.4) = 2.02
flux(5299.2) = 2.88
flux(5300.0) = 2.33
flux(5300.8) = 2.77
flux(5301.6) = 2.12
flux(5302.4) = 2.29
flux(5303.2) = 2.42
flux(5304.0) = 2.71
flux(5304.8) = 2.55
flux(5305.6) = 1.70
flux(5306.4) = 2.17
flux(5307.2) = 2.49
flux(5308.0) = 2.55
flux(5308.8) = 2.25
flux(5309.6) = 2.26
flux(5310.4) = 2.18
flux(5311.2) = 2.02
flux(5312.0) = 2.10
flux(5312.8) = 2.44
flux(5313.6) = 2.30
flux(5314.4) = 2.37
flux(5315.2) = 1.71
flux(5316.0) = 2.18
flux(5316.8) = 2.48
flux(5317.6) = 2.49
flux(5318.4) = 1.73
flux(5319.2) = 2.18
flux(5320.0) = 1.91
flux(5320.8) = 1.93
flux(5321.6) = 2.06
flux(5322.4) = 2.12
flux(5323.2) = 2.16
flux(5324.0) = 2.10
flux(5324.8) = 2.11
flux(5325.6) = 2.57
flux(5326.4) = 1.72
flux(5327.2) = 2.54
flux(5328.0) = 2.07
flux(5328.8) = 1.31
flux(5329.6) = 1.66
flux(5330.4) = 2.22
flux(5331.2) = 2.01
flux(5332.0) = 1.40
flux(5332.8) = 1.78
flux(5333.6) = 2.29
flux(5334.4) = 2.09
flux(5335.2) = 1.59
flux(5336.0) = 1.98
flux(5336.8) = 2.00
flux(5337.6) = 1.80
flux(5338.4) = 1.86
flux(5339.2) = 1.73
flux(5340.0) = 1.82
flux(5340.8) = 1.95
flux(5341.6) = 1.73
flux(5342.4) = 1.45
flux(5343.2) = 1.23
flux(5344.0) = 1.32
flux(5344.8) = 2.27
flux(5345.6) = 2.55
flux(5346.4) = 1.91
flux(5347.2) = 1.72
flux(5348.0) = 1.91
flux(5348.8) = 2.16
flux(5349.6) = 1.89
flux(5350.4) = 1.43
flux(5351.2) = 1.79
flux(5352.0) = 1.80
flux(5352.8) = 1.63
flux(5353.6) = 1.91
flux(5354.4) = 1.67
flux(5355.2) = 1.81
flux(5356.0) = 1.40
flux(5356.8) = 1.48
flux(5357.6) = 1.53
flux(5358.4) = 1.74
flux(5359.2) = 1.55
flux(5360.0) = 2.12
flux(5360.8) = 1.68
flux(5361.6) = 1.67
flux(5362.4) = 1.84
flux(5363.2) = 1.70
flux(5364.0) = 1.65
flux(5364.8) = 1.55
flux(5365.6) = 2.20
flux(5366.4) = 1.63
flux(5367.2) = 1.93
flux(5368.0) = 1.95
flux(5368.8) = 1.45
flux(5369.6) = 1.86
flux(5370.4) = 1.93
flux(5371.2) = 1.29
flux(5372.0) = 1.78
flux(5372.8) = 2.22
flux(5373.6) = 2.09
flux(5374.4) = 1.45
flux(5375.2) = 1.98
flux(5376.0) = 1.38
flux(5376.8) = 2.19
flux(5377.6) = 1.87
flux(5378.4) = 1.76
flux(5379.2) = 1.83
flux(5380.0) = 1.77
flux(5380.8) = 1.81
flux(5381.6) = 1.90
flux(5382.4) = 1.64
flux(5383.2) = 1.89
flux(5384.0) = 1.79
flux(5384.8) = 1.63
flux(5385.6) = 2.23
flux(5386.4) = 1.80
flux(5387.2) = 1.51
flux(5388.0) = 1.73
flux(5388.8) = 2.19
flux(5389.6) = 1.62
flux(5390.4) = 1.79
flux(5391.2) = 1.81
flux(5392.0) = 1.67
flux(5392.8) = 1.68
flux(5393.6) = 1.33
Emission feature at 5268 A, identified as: C III] 1909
